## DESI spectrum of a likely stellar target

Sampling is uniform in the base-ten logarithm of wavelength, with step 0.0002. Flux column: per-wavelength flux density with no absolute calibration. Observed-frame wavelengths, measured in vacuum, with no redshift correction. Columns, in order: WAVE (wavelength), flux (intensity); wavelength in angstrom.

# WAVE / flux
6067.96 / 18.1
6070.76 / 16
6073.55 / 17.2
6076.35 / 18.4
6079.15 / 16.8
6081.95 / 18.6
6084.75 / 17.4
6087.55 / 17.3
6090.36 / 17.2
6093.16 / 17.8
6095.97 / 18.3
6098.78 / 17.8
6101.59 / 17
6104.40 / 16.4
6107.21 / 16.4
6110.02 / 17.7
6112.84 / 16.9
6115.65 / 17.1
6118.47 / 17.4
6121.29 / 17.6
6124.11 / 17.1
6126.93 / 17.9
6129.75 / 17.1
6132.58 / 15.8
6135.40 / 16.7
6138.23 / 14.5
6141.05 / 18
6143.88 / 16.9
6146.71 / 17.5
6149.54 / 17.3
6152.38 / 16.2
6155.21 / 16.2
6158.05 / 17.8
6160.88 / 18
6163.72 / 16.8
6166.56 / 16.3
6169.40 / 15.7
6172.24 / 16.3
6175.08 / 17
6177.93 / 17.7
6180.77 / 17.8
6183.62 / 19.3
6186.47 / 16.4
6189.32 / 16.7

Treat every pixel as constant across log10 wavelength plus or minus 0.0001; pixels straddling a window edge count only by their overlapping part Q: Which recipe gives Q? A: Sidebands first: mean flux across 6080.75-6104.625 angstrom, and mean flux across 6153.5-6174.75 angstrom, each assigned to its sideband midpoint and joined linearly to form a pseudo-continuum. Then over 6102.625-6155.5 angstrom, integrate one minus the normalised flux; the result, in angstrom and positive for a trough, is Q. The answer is 0.8 angstrom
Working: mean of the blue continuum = 17.6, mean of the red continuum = 16.7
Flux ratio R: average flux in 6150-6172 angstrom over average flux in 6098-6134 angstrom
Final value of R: 1.0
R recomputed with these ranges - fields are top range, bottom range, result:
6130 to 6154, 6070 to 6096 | 0.95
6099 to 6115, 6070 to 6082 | 0.98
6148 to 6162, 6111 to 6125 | 0.99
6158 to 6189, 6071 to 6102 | 0.98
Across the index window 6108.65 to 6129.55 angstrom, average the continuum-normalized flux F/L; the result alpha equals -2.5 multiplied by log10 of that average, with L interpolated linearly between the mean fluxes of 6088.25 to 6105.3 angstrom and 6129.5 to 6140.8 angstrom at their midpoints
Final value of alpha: -0.04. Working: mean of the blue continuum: 17.4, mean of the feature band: 17.4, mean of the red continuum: 16.1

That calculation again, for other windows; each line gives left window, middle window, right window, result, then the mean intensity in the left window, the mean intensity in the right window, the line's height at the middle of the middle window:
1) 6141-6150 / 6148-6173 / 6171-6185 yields 0.05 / 17.4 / 17.6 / 17.5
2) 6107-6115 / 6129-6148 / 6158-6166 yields 0.04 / 17.1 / 17.4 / 17.2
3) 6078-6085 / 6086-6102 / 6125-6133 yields -0.01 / 17.7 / 17.1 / 17.5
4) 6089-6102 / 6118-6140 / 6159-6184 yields 0.04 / 17.7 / 17.1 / 17.4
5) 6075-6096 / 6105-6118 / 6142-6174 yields 0.02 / 17.7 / 16.8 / 17.4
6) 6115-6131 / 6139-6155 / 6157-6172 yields 0.00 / 17.4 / 16.9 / 17.1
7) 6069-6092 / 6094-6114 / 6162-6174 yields -0.01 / 17.4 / 16.3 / 17.1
